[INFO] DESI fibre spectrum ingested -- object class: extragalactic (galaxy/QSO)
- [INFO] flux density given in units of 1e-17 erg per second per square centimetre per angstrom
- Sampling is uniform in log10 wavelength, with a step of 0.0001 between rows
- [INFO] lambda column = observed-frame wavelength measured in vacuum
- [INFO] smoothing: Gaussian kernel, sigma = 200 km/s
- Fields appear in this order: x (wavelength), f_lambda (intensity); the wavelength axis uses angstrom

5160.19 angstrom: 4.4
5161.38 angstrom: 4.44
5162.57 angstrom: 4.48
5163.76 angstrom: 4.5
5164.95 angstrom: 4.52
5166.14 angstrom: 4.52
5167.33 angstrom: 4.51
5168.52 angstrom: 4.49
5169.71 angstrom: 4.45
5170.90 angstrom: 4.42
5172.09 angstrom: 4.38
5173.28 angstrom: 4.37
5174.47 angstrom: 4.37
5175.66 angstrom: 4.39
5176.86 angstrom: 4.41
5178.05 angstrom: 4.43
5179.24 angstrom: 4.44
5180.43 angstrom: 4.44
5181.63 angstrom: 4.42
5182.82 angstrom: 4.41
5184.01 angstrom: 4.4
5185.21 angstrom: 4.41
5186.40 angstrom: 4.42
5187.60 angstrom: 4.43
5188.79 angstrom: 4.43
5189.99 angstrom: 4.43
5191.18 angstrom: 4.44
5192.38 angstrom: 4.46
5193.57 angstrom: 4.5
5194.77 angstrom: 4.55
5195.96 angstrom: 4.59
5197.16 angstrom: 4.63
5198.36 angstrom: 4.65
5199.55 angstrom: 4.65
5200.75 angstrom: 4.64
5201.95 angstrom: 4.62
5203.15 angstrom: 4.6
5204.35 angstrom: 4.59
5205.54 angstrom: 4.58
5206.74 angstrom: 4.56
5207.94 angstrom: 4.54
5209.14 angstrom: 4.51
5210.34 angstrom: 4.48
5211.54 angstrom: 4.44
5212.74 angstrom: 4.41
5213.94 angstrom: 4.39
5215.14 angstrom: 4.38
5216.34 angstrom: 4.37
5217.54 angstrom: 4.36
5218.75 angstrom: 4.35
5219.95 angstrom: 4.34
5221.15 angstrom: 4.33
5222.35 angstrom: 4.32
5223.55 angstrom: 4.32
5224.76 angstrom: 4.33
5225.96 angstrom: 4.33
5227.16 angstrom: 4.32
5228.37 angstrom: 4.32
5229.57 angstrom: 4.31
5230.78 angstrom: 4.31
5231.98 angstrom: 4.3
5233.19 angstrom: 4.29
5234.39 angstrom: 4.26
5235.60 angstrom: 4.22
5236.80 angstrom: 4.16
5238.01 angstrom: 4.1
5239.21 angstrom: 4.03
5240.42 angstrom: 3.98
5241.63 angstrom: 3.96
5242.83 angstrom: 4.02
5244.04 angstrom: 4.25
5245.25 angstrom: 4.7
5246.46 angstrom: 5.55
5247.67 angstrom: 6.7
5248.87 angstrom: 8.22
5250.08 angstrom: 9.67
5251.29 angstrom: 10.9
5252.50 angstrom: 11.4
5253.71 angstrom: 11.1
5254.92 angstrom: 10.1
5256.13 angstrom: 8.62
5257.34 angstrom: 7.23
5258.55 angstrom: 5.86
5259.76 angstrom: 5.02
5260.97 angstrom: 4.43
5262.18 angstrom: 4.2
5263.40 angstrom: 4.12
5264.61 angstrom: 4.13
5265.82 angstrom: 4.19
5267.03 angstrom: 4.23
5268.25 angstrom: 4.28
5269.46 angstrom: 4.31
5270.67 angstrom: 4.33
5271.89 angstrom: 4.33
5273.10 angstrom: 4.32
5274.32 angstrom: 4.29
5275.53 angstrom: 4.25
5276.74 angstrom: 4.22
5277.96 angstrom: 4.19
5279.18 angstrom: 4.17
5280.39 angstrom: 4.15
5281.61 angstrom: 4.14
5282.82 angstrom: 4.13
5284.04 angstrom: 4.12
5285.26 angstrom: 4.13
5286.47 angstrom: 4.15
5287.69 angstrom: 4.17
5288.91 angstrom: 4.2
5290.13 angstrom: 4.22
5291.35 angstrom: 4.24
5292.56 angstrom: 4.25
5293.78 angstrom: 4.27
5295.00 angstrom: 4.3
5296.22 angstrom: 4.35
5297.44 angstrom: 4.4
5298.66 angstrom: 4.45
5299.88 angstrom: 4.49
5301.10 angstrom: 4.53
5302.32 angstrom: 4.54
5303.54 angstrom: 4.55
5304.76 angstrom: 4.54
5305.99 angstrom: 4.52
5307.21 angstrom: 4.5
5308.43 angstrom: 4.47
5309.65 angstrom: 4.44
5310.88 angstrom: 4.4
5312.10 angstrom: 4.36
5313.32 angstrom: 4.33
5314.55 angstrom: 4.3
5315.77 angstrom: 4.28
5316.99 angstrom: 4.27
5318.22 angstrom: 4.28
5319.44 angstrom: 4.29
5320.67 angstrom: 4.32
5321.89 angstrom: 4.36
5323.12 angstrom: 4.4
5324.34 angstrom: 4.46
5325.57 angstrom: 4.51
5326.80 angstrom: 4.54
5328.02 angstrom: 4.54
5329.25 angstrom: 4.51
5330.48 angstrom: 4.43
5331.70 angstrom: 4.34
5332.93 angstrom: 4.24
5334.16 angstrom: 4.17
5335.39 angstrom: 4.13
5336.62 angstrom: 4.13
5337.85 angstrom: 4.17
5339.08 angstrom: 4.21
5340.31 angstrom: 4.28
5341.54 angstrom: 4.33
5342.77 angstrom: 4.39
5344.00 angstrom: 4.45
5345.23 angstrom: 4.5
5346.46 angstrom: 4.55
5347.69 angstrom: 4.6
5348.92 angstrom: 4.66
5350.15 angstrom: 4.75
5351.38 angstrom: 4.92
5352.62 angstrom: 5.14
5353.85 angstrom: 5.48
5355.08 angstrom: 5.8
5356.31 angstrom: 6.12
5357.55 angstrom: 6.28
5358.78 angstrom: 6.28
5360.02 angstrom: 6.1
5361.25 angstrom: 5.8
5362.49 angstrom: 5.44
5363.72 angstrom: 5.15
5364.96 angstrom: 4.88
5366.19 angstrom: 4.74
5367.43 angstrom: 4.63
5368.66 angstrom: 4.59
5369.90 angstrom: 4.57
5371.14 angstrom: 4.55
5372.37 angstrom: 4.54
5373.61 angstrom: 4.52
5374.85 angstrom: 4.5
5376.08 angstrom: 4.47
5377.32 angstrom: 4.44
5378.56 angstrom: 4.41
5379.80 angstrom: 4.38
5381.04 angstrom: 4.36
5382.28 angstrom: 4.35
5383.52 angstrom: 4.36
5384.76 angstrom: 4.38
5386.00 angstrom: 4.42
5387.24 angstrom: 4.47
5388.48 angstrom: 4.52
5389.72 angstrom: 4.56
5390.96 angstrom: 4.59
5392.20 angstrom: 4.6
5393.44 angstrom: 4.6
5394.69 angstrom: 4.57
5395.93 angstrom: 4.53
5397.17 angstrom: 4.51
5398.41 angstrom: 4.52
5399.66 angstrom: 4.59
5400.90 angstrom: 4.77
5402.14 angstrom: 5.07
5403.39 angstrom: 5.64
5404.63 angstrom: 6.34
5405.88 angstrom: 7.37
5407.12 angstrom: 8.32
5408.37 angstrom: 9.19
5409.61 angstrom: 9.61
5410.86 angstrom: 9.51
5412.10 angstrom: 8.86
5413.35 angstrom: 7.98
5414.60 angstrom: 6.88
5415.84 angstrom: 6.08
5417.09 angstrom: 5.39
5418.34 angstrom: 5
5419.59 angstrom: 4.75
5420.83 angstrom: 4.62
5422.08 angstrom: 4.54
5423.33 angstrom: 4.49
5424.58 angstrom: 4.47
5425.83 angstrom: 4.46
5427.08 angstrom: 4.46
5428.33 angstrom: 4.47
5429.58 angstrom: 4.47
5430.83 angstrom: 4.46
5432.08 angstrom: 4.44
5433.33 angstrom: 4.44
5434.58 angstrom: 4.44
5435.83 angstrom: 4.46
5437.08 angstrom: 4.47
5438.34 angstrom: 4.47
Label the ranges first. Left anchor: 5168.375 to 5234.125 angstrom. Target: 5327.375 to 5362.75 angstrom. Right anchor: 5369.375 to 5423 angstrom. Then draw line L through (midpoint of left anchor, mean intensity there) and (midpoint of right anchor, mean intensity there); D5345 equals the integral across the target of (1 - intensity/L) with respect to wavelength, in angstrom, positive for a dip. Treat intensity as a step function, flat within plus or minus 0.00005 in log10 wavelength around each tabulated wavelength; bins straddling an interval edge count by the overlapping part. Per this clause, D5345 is 2.09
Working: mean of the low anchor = 4.44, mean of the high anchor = 5.4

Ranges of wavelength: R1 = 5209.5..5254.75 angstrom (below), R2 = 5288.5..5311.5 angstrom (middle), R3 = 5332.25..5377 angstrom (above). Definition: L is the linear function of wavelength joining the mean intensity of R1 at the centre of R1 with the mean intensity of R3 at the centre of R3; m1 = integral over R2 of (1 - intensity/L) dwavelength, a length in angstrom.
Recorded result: 2.8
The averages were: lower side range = 5.24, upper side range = 4.83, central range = 4.4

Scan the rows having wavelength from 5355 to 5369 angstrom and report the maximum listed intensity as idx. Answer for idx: 6.28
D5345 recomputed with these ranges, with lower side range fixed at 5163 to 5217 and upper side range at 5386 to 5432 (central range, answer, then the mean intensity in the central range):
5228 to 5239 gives 1.1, 4.25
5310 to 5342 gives 5.1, 4.33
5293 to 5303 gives 1.2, 4.41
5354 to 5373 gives 0.1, 5.3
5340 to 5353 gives 1.6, 4.6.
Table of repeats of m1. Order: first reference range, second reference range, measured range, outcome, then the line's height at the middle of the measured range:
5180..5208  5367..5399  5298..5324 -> 0.54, 4.5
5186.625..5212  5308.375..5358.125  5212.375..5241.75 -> 1.73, 4.54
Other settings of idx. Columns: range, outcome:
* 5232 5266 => 11.4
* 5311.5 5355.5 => 5.8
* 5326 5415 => 9.61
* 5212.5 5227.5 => 4.41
